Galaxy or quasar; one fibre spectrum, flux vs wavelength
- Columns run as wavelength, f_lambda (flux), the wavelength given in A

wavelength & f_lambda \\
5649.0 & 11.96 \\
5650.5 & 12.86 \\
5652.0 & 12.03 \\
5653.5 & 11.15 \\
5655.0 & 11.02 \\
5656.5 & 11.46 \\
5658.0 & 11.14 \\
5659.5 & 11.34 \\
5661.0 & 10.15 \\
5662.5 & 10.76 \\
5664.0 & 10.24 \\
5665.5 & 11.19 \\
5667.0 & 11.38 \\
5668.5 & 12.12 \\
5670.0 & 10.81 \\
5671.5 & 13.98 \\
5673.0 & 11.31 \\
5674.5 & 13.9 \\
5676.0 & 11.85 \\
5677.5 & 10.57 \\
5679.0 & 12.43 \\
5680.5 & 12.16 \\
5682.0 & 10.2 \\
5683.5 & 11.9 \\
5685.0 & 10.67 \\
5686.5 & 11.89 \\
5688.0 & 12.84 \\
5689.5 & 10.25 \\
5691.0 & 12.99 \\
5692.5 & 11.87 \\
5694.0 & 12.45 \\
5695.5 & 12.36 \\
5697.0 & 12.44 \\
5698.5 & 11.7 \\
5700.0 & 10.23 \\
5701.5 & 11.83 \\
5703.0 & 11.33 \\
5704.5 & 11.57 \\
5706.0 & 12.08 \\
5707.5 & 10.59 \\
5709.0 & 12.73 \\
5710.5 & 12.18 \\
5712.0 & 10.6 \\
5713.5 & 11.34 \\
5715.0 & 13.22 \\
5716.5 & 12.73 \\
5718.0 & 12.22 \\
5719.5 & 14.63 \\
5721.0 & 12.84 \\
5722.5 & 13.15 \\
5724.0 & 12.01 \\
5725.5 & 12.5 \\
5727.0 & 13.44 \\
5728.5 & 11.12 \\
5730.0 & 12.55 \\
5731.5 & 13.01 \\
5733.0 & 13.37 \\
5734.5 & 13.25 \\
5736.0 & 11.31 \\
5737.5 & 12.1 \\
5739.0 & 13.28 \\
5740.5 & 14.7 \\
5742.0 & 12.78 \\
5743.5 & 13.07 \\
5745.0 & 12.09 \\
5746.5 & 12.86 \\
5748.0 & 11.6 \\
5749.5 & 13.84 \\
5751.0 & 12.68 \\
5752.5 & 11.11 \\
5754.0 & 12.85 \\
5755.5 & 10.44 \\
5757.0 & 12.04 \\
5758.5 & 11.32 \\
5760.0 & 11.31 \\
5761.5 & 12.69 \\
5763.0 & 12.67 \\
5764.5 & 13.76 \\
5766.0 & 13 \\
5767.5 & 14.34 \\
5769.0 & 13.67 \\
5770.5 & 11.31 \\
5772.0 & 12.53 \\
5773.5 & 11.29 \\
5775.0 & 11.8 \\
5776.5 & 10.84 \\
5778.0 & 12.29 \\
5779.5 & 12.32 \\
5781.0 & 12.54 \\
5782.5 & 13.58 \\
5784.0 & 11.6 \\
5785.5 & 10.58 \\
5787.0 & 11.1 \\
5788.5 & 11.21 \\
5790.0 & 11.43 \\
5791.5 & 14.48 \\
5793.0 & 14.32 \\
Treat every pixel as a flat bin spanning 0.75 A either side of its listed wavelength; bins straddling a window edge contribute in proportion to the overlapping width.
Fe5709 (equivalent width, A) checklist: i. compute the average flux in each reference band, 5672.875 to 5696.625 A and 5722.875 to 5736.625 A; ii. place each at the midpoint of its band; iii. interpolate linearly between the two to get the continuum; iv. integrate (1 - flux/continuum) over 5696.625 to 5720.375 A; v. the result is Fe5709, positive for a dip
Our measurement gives 0.5 A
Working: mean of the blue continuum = 11.9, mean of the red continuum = 12.5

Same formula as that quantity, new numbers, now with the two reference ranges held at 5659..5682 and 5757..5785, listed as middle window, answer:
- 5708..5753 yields -2.1 A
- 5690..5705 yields -0.1 A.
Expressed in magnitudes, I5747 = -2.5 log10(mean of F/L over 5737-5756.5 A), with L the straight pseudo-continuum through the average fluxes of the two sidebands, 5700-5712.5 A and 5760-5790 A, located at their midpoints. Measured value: -0.055 mag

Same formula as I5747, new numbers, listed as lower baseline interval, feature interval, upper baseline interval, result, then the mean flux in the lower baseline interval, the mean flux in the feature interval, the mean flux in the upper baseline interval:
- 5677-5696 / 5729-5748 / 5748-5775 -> -0.05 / 11.7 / 12.8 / 12.4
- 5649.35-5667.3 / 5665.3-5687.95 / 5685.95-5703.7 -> -0.02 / 11.2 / 11.8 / 11.8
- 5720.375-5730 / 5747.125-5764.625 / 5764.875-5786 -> 0.02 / 12.5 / 12.1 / 12.3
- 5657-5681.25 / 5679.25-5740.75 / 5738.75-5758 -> -0.01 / 11.6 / 12.2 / 12.5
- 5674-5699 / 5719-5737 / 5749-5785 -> -0.05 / 11.9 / 12.7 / 12.3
